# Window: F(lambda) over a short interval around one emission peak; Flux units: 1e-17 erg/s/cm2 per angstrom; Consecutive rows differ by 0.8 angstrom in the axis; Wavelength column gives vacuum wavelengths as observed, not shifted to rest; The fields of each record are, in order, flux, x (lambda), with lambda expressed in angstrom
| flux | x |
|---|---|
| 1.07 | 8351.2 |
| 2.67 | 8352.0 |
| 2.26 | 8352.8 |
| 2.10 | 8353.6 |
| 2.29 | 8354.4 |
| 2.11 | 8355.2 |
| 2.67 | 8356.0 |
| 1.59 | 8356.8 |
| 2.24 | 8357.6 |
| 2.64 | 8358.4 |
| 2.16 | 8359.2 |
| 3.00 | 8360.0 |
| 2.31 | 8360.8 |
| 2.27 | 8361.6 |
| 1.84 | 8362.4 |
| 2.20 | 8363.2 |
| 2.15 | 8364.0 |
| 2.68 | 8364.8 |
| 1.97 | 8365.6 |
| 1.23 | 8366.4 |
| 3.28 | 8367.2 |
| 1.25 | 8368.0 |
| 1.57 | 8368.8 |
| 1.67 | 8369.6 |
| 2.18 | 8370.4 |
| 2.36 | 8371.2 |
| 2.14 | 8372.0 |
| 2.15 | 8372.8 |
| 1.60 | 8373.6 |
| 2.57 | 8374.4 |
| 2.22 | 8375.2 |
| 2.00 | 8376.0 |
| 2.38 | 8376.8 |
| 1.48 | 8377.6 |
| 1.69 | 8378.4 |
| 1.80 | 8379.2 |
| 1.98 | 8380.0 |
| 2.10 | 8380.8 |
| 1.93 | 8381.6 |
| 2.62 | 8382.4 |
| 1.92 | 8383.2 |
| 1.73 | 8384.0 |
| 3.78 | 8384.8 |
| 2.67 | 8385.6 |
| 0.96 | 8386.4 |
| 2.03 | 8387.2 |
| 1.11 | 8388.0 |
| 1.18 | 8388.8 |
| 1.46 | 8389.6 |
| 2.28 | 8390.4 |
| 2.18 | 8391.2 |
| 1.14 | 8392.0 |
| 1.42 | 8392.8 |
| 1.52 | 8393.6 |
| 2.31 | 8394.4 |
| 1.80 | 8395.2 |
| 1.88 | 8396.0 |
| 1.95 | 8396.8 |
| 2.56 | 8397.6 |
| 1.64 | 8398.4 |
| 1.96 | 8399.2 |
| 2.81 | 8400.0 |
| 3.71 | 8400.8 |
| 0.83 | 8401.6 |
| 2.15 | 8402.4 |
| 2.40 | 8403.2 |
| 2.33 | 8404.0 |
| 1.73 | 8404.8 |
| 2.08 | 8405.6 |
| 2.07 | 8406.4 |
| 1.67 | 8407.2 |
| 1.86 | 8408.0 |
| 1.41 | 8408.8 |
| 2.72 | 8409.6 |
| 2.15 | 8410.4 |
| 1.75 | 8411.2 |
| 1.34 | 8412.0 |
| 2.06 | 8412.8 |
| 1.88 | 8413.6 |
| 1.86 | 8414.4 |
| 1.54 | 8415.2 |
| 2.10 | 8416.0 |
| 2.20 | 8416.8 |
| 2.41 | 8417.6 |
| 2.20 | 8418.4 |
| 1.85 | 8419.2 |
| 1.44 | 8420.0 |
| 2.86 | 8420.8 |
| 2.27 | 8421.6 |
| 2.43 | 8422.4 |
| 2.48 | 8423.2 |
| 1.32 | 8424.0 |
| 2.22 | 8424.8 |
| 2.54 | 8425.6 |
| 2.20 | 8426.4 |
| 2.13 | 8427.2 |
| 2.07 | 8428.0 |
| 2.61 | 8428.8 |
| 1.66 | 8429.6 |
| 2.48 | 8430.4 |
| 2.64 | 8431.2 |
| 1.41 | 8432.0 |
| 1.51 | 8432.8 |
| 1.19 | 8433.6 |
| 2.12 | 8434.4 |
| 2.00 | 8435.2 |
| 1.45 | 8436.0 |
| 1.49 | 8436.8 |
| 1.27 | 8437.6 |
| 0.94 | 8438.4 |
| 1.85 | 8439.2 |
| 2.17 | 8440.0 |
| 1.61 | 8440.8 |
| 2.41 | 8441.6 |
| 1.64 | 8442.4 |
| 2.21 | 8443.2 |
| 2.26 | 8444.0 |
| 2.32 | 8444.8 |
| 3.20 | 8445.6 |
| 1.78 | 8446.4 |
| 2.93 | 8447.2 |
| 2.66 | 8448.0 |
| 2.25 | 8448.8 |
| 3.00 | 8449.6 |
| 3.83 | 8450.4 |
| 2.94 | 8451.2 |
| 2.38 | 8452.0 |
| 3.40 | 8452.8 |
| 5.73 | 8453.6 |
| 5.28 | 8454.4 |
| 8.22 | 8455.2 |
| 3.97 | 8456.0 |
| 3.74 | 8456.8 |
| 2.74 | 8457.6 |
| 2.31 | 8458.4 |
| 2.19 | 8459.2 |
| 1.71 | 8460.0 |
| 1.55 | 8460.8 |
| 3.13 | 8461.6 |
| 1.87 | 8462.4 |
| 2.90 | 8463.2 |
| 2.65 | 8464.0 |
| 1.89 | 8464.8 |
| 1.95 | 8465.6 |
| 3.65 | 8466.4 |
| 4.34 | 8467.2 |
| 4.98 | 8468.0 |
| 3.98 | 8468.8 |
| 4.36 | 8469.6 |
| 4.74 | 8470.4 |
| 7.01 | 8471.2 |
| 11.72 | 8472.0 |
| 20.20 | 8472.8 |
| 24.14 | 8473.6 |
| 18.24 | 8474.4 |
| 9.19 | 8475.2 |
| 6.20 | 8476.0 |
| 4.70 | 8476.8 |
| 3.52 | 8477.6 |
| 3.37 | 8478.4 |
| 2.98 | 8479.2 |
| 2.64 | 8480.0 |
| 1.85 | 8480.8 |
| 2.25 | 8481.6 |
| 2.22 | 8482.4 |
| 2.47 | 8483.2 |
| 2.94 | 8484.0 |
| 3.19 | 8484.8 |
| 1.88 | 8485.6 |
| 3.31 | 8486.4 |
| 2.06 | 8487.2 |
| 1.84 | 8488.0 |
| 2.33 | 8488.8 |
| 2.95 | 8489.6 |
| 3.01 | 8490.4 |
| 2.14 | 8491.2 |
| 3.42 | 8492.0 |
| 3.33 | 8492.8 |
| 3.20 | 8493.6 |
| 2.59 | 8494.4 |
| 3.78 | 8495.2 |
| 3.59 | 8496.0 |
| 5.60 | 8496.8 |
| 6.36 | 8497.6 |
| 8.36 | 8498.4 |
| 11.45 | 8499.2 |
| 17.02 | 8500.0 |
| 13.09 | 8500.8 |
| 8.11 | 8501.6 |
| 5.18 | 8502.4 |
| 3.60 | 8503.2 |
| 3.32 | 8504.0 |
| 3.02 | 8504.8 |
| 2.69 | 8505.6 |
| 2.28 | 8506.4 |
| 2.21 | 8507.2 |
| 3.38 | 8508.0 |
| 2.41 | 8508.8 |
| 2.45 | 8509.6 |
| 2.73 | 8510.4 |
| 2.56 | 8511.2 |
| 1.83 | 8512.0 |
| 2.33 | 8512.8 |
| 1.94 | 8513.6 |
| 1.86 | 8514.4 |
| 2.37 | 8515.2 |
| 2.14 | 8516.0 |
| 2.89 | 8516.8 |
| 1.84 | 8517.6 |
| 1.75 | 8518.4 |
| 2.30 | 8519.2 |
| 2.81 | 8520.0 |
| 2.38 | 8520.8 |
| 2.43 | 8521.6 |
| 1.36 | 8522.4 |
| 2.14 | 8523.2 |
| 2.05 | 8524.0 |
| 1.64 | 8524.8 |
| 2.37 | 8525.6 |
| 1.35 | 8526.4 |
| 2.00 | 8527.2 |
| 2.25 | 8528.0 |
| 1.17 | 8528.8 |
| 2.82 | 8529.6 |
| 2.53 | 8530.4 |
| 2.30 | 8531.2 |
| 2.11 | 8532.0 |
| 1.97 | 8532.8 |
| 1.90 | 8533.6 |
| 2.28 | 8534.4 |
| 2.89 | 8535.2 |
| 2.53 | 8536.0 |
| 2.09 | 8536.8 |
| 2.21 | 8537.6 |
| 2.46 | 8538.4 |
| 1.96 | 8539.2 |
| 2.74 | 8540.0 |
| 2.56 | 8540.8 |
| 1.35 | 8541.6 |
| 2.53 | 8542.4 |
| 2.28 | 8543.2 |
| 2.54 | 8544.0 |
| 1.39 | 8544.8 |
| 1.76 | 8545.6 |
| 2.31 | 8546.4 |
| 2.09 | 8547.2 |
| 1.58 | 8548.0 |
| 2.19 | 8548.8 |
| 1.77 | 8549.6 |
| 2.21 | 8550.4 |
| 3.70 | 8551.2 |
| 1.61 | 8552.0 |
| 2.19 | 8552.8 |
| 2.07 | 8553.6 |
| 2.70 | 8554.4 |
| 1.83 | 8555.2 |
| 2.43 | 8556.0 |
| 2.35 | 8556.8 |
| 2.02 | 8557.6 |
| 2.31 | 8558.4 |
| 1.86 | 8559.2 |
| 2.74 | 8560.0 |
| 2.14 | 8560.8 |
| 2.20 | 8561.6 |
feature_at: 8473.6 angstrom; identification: H-alpha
